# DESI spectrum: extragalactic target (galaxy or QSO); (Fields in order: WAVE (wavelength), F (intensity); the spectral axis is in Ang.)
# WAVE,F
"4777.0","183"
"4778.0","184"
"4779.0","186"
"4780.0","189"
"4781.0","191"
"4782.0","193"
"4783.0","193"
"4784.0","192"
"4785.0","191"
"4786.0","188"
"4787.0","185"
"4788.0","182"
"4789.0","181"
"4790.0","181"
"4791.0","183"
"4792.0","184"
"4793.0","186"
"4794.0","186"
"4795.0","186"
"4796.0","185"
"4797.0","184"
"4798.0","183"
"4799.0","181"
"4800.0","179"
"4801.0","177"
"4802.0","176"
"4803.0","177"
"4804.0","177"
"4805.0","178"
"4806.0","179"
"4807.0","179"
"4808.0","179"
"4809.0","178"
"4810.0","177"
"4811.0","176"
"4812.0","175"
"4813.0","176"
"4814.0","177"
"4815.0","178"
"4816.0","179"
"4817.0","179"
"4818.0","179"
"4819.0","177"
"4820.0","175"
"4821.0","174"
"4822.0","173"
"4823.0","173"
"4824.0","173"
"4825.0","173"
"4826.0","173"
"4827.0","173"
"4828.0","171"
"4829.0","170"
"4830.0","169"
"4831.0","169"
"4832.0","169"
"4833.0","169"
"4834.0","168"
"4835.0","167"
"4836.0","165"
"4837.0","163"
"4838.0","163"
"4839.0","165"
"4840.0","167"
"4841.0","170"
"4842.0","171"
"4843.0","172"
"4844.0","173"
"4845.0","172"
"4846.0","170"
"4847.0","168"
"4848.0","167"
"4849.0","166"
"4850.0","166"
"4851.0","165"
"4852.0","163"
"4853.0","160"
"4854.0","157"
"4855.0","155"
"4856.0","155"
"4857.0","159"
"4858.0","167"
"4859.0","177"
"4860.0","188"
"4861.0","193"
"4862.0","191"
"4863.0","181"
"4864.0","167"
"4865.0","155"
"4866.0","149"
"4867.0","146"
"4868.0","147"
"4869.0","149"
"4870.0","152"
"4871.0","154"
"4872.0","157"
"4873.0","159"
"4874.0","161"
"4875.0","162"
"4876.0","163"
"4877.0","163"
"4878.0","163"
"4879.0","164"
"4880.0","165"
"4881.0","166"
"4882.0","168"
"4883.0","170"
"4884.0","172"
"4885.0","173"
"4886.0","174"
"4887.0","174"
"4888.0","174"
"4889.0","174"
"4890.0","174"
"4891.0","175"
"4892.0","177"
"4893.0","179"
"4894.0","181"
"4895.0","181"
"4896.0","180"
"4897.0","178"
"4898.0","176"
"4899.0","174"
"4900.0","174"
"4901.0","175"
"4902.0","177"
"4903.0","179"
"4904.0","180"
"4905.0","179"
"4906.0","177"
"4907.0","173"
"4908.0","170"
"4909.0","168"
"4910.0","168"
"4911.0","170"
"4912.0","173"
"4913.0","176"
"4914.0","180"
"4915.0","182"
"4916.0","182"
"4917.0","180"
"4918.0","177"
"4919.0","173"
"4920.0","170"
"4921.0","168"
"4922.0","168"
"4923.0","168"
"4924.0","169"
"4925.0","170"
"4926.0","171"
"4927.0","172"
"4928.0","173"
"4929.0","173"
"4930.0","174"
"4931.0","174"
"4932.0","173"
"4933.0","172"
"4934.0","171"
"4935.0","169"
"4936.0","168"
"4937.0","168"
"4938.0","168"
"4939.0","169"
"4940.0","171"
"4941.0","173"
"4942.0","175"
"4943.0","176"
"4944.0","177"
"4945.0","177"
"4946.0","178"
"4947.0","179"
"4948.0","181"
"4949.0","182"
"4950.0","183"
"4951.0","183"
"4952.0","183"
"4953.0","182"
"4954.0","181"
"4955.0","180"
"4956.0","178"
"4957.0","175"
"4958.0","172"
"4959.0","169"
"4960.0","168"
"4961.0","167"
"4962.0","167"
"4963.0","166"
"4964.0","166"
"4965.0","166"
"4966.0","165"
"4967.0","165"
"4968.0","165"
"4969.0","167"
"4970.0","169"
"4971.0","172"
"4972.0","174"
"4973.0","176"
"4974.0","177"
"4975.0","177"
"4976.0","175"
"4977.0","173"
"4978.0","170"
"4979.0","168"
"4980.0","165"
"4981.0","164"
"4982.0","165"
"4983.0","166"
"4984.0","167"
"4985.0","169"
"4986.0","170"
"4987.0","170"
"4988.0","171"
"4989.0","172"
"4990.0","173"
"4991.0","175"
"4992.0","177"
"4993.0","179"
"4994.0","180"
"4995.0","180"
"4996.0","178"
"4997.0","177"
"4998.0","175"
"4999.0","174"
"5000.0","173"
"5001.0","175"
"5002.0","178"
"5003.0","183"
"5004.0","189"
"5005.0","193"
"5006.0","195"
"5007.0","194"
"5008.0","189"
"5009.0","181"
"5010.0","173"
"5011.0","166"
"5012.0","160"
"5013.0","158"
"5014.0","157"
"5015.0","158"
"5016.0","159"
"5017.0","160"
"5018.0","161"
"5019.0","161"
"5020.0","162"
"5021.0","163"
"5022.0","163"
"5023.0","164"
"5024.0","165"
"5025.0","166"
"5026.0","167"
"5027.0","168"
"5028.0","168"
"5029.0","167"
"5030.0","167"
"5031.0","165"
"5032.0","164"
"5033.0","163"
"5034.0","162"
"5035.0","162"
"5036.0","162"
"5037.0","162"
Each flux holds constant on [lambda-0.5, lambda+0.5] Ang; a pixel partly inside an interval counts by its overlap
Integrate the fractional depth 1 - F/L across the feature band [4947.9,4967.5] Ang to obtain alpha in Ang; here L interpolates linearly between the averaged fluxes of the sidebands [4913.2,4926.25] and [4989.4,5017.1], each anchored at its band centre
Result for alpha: 0.1 Ang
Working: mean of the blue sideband 174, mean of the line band 174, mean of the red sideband 176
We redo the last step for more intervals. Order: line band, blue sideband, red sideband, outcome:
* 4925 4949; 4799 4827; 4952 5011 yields 0.21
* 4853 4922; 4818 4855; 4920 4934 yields 0.02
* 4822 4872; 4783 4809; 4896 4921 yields 3.54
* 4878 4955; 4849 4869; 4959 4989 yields -3.39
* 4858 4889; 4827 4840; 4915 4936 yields 0.66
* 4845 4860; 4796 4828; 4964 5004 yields 0.93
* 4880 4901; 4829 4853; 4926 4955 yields -0.38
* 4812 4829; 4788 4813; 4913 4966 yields 0.41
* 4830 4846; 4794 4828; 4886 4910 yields 0.79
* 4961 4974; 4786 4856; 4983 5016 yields 0.46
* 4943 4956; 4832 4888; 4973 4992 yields -0.83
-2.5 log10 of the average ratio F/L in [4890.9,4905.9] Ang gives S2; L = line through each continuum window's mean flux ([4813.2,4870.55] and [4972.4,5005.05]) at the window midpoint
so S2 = -0.04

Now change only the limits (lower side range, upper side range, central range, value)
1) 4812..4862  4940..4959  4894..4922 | 0.00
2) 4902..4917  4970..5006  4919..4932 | 0.03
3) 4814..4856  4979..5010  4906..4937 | 0.00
